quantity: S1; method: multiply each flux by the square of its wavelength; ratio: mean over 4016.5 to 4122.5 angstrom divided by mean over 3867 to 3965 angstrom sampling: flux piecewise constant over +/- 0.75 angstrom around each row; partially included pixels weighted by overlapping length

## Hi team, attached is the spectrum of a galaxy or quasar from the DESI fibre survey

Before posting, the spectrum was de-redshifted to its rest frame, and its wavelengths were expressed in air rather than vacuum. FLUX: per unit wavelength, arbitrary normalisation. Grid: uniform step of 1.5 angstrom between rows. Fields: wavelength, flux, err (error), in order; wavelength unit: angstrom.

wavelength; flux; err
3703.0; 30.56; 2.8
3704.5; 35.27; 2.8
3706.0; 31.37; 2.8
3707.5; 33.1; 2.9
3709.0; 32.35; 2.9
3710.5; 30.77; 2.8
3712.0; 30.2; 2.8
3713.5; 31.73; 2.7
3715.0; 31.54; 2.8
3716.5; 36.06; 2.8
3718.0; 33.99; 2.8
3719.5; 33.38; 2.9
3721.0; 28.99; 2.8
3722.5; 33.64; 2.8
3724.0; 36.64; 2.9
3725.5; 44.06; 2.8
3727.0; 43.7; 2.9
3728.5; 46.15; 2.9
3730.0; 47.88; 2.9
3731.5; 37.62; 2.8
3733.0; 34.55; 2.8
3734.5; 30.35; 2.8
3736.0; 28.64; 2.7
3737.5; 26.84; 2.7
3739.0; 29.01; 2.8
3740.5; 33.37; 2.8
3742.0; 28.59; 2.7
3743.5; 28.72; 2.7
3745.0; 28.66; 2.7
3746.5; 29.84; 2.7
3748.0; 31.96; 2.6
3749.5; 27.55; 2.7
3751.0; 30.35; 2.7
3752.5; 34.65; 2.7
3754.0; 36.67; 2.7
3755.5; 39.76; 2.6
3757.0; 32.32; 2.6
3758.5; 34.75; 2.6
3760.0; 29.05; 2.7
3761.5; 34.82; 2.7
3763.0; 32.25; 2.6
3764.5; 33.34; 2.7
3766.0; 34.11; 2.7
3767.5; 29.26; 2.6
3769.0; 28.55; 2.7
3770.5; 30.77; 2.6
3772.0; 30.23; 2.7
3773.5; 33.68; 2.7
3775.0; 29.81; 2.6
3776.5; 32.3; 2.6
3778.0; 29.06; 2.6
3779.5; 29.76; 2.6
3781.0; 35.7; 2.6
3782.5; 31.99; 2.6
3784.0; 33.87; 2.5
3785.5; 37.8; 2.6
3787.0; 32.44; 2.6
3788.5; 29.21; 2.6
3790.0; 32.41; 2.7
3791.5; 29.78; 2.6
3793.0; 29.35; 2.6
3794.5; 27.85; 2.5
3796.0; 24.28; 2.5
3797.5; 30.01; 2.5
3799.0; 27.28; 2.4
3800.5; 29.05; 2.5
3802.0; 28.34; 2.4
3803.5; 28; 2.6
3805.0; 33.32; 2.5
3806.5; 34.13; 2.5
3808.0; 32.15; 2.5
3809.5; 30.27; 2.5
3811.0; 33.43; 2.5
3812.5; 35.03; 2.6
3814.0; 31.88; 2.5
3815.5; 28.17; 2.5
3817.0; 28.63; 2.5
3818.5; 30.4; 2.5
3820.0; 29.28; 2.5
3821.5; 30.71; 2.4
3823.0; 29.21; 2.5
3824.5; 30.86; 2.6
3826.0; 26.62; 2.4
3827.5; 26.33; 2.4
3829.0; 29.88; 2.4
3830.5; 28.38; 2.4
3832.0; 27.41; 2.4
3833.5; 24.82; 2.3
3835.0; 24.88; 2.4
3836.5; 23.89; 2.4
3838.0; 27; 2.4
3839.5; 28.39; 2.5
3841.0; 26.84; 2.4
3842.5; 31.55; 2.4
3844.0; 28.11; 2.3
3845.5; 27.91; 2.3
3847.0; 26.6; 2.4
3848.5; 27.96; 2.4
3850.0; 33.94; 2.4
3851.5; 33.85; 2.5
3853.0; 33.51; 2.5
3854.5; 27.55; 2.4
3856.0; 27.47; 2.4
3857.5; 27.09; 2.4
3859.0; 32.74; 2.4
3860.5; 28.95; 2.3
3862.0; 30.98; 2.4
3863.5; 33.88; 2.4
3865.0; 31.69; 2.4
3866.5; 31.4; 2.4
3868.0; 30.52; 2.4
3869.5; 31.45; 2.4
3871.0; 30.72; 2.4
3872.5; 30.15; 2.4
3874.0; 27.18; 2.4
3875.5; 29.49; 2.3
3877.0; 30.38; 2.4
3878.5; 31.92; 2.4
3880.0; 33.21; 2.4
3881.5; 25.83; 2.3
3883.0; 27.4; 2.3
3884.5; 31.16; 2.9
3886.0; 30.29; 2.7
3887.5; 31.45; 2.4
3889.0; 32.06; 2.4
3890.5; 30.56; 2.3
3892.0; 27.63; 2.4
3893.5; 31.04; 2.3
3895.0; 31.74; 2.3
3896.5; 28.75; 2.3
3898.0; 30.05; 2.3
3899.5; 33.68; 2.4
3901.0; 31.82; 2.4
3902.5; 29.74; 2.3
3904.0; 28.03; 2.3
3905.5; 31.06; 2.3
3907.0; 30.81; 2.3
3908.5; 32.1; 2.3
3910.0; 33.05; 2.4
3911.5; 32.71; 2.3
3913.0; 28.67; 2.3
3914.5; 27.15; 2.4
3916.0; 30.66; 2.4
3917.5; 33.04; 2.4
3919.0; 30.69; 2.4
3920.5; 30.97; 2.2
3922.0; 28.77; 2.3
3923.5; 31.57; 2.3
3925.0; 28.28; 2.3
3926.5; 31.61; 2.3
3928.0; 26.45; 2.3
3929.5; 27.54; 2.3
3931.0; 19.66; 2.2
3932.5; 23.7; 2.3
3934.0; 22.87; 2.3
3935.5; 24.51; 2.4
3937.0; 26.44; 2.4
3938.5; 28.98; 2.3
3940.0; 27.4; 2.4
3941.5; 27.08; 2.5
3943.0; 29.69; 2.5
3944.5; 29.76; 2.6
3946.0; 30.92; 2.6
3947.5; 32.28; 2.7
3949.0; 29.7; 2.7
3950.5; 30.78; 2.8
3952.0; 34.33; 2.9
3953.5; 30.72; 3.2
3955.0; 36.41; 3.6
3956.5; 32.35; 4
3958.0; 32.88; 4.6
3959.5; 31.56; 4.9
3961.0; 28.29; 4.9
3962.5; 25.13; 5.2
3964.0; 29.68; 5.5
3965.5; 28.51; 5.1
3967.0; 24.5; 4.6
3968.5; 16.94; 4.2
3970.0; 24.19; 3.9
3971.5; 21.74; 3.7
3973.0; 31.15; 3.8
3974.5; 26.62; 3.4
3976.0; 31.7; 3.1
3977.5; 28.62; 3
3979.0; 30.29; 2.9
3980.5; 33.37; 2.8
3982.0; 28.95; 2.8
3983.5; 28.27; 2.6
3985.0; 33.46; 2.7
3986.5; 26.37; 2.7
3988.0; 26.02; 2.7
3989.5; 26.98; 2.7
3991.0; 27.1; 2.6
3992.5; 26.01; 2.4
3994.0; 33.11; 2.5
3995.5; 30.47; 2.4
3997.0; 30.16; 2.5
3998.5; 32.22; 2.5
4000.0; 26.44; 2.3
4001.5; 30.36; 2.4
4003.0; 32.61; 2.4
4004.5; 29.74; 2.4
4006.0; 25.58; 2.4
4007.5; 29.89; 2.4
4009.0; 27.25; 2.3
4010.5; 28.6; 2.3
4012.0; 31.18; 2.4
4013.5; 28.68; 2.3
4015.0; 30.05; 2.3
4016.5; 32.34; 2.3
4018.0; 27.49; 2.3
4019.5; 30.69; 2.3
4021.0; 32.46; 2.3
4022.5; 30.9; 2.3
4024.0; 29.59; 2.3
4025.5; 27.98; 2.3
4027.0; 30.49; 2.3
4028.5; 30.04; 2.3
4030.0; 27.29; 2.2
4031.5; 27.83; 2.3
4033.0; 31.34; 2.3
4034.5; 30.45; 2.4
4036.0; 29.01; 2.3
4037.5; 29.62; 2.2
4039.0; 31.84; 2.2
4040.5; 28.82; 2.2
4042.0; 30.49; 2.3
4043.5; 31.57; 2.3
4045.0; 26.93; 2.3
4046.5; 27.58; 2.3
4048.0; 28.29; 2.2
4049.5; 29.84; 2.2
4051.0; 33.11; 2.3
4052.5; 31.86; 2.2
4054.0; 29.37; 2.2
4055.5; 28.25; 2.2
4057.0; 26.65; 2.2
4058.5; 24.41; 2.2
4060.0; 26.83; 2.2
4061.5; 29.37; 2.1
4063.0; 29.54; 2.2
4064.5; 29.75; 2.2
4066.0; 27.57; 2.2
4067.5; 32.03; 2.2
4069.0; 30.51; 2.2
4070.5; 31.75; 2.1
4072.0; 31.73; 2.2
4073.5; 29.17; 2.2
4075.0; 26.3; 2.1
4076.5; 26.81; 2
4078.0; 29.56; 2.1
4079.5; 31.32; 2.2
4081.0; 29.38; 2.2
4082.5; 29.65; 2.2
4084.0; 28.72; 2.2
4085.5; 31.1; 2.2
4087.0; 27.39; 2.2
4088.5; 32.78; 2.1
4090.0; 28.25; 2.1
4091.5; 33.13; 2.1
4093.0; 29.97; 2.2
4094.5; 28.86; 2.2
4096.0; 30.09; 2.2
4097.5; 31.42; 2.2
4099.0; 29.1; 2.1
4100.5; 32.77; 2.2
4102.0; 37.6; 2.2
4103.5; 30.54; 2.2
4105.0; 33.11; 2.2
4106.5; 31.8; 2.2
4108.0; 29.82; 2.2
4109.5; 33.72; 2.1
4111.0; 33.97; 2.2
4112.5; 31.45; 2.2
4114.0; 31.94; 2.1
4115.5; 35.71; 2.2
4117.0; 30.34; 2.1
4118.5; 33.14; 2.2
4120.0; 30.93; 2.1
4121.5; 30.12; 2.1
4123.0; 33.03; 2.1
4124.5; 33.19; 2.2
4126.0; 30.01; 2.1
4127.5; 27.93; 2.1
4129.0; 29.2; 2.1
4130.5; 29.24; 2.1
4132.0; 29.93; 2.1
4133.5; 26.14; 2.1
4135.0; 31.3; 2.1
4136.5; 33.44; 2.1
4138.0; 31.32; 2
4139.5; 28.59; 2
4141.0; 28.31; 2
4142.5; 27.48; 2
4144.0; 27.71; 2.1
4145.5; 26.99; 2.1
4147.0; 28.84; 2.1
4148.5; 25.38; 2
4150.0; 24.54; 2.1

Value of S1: 1.10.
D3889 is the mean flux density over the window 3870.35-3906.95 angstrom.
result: 30.2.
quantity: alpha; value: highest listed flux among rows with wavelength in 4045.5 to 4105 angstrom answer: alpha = 37.6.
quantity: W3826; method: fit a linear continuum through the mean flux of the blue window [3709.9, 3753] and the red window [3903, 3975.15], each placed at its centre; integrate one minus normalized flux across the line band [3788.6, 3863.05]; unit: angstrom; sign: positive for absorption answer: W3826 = 4.72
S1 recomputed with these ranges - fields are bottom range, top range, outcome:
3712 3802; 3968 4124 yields 1.06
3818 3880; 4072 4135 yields 1.19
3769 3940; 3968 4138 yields 1.11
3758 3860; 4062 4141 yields 1.18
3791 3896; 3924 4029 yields 1.04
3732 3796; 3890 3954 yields 1.02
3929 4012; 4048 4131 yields 1.13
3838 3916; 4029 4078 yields 1.06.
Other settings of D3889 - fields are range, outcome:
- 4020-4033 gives 29.7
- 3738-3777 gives 31.7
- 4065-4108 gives 30.4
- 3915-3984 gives 28.7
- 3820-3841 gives 27.6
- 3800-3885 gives 29.7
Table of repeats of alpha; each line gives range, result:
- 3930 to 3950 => 32.28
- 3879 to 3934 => 33.68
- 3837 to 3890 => 33.94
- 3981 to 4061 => 33.46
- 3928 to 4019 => 36.41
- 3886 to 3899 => 32.06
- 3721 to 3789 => 47.88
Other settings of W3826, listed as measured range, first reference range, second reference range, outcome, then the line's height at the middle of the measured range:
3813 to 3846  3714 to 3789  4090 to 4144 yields 4.5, 32.7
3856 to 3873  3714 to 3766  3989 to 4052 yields 0.6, 31.9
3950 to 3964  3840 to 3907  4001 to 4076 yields -0.7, 29.8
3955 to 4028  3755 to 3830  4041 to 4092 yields 2.0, 29.9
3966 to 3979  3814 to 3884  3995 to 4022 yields 1.6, 29.7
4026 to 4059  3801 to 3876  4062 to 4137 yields 1.2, 30.5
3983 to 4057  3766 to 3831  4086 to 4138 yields 3.6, 31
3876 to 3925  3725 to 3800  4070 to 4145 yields 1.8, 31.7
